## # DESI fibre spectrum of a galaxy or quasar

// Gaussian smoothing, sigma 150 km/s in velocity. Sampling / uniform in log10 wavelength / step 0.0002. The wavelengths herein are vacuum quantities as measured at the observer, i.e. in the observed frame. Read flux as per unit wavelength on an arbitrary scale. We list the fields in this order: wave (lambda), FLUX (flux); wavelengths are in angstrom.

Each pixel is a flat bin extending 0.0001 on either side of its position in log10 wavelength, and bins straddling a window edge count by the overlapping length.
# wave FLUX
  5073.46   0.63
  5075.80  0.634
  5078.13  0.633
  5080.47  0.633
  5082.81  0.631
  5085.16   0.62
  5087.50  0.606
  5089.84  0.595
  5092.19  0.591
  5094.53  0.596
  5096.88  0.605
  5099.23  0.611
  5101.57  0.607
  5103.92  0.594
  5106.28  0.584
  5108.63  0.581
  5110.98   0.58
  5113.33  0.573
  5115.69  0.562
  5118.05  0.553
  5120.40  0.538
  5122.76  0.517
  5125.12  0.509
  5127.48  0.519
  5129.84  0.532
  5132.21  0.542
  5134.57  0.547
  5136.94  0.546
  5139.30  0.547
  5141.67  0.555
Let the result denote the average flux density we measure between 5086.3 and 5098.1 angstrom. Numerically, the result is 0.599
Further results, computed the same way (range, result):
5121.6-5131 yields 0.519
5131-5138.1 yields 0.544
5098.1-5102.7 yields 0.61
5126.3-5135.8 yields 0.535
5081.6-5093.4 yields 0.608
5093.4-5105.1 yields 0.603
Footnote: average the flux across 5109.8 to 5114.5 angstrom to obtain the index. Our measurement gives 0.577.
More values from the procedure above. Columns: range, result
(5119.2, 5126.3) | 0.522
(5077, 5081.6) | 0.633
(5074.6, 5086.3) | 0.63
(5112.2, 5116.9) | 0.566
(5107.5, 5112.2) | 0.581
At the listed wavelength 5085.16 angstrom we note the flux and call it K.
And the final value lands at 0.62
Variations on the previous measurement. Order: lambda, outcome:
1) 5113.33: 0.573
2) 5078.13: 0.633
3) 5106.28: 0.584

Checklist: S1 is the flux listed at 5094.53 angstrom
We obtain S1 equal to 0.596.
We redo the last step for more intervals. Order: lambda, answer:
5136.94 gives 0.546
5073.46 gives 0.63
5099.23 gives 0.611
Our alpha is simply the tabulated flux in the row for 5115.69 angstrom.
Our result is 0.562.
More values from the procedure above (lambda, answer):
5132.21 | 0.542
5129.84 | 0.532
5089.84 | 0.595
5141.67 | 0.555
